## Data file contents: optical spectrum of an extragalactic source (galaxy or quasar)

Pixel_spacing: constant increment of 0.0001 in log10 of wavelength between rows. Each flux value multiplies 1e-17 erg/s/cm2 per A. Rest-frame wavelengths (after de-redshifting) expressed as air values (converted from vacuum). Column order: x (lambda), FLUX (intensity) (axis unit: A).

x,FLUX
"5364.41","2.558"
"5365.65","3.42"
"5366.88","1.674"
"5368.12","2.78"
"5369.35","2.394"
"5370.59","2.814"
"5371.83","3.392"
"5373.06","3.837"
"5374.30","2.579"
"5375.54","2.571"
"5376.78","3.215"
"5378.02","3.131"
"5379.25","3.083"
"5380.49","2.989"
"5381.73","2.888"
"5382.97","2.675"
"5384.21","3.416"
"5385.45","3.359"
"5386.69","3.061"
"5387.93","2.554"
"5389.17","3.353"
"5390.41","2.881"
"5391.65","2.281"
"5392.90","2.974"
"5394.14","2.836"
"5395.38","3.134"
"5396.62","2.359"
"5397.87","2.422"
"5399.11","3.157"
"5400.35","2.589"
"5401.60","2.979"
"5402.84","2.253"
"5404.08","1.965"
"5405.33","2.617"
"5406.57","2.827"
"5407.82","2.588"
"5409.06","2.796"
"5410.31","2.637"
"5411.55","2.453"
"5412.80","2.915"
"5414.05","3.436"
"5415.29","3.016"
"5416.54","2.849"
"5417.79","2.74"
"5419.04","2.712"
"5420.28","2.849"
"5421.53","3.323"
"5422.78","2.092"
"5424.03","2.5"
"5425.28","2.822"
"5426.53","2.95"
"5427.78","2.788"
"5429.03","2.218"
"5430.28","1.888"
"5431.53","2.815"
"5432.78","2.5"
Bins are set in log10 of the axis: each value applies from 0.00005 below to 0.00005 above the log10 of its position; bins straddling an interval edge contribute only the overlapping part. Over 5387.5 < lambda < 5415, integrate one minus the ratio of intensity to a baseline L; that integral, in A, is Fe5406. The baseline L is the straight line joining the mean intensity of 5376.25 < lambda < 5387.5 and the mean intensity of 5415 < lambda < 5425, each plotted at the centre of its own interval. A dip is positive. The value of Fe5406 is 1.7 A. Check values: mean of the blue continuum 3.08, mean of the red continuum 2.75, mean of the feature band 2.73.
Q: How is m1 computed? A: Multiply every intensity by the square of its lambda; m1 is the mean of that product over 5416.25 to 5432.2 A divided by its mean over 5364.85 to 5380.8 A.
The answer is 0.93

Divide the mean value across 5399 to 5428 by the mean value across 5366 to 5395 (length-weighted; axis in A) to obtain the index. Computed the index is 0.9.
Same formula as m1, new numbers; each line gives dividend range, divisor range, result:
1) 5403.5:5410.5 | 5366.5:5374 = 0.92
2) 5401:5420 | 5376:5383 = 0.91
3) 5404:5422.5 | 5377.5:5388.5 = 0.94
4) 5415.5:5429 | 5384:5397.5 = 0.96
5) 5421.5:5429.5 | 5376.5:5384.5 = 0.88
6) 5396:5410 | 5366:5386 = 0.89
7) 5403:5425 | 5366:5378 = 0.97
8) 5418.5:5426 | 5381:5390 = 0.91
